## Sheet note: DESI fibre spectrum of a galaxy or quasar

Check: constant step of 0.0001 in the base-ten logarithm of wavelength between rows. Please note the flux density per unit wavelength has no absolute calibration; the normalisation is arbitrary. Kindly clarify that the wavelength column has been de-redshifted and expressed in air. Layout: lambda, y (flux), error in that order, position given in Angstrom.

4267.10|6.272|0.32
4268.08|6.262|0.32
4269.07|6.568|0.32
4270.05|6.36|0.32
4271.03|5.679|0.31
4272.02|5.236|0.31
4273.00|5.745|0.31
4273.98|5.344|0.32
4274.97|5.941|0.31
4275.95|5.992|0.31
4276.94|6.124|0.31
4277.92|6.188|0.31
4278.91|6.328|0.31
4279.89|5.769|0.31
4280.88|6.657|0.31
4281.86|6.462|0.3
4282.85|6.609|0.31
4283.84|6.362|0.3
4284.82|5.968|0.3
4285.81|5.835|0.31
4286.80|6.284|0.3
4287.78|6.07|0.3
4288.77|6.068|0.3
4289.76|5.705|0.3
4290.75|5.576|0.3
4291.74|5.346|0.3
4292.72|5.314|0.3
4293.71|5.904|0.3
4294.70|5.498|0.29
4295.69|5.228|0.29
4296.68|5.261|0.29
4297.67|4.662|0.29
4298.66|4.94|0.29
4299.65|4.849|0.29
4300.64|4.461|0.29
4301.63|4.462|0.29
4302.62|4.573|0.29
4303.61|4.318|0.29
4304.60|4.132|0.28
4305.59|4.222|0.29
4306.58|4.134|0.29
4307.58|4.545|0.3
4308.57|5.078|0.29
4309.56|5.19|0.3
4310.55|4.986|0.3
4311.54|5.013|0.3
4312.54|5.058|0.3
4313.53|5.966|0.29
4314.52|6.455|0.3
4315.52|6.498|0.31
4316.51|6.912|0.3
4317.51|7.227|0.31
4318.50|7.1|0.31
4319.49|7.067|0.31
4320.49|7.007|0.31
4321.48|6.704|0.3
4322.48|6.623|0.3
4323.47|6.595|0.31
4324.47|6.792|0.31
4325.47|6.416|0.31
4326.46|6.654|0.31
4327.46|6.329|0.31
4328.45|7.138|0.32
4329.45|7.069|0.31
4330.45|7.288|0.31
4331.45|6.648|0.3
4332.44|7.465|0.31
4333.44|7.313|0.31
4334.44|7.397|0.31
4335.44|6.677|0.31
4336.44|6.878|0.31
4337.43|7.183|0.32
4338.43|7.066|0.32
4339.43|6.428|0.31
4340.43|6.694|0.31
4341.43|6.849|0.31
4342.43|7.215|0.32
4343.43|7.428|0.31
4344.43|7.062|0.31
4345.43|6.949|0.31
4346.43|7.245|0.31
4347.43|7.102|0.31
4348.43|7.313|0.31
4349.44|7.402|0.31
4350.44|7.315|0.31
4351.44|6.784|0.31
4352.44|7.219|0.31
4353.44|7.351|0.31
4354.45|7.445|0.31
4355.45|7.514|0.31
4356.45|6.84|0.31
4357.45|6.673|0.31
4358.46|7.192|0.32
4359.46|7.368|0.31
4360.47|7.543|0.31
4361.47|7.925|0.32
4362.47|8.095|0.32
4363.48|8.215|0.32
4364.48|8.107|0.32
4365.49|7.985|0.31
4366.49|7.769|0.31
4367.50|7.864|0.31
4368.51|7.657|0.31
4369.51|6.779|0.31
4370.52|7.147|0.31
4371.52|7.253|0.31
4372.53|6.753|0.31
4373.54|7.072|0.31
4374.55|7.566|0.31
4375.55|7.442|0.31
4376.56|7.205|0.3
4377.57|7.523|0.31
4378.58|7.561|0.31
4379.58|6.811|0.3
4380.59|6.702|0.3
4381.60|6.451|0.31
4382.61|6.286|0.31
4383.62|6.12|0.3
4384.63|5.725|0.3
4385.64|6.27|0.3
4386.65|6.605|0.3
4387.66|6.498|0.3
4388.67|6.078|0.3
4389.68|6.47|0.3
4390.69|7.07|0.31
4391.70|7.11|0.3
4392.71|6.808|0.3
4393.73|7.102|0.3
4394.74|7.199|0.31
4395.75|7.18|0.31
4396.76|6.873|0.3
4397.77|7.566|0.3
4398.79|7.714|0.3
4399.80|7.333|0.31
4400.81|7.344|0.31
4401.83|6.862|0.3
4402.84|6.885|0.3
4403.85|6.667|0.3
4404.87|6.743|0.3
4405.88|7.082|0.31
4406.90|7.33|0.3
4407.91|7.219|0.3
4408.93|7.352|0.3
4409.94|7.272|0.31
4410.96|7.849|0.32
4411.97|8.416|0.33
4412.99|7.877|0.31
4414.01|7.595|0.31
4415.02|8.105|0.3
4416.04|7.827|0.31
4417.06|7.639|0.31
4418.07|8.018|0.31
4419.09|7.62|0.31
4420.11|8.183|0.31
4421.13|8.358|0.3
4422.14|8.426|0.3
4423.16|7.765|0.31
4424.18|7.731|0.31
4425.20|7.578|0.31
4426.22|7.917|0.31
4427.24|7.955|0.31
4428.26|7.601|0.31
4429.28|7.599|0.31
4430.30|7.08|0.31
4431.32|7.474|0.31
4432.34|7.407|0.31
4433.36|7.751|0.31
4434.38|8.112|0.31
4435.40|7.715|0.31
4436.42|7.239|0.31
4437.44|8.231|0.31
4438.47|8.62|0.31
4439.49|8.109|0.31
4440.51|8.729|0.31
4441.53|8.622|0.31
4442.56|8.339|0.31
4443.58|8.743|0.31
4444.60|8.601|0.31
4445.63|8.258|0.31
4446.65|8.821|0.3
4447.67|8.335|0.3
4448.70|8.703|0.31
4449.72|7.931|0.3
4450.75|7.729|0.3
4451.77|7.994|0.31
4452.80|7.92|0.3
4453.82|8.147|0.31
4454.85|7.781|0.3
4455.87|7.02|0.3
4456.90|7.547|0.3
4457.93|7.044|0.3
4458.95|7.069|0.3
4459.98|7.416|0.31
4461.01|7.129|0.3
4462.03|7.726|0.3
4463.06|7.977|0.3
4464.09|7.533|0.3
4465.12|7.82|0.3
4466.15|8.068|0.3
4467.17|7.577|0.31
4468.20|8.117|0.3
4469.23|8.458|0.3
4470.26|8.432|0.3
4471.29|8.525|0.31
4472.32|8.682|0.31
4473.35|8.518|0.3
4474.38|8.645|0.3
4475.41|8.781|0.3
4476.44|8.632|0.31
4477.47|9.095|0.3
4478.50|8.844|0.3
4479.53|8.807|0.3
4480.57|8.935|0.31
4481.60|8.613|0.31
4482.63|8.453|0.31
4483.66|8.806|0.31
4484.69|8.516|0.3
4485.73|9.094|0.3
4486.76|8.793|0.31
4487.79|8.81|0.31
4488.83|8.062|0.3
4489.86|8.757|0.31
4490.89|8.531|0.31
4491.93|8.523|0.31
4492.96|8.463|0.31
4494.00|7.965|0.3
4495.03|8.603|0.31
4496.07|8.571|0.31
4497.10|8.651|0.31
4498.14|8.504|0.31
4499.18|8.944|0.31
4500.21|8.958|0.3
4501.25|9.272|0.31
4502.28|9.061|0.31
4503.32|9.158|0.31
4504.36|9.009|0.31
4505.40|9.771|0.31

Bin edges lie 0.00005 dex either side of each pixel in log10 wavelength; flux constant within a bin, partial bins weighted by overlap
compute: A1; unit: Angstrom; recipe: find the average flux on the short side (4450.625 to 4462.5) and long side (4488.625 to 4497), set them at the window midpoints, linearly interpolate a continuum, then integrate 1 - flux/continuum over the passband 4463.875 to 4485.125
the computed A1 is -1.28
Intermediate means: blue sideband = 7.54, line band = 8.48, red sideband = 8.47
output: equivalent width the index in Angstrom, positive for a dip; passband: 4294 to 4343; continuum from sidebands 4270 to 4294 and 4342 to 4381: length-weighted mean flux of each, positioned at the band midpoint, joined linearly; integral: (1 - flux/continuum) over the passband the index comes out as 4.2 Angstrom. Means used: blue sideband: 5.95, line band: 6.05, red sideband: 7.35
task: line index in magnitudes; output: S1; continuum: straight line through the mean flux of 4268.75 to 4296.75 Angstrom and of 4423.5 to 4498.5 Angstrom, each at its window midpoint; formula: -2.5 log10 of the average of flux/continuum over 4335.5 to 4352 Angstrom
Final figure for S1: -0.06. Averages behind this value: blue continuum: 5.92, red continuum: 8.18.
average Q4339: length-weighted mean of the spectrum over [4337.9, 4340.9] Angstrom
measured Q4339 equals 6.73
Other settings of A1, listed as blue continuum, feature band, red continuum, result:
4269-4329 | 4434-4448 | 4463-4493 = -0.66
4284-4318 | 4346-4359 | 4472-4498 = -1.89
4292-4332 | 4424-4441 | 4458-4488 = -0.31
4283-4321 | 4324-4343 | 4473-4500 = -2.73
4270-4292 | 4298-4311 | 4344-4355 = 3.65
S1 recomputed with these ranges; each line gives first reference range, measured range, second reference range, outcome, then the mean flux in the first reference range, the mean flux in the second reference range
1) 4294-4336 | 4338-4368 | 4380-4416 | -0.14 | 5.91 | 7.03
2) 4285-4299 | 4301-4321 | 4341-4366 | 0.12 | 5.56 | 7.37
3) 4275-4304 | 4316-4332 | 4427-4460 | -0.12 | 5.62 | 7.94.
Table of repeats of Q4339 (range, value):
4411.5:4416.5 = 7.95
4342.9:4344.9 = 7.25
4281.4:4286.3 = 6.24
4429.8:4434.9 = 7.57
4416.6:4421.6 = 7.96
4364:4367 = 7.94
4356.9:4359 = 6.94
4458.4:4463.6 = 7.46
